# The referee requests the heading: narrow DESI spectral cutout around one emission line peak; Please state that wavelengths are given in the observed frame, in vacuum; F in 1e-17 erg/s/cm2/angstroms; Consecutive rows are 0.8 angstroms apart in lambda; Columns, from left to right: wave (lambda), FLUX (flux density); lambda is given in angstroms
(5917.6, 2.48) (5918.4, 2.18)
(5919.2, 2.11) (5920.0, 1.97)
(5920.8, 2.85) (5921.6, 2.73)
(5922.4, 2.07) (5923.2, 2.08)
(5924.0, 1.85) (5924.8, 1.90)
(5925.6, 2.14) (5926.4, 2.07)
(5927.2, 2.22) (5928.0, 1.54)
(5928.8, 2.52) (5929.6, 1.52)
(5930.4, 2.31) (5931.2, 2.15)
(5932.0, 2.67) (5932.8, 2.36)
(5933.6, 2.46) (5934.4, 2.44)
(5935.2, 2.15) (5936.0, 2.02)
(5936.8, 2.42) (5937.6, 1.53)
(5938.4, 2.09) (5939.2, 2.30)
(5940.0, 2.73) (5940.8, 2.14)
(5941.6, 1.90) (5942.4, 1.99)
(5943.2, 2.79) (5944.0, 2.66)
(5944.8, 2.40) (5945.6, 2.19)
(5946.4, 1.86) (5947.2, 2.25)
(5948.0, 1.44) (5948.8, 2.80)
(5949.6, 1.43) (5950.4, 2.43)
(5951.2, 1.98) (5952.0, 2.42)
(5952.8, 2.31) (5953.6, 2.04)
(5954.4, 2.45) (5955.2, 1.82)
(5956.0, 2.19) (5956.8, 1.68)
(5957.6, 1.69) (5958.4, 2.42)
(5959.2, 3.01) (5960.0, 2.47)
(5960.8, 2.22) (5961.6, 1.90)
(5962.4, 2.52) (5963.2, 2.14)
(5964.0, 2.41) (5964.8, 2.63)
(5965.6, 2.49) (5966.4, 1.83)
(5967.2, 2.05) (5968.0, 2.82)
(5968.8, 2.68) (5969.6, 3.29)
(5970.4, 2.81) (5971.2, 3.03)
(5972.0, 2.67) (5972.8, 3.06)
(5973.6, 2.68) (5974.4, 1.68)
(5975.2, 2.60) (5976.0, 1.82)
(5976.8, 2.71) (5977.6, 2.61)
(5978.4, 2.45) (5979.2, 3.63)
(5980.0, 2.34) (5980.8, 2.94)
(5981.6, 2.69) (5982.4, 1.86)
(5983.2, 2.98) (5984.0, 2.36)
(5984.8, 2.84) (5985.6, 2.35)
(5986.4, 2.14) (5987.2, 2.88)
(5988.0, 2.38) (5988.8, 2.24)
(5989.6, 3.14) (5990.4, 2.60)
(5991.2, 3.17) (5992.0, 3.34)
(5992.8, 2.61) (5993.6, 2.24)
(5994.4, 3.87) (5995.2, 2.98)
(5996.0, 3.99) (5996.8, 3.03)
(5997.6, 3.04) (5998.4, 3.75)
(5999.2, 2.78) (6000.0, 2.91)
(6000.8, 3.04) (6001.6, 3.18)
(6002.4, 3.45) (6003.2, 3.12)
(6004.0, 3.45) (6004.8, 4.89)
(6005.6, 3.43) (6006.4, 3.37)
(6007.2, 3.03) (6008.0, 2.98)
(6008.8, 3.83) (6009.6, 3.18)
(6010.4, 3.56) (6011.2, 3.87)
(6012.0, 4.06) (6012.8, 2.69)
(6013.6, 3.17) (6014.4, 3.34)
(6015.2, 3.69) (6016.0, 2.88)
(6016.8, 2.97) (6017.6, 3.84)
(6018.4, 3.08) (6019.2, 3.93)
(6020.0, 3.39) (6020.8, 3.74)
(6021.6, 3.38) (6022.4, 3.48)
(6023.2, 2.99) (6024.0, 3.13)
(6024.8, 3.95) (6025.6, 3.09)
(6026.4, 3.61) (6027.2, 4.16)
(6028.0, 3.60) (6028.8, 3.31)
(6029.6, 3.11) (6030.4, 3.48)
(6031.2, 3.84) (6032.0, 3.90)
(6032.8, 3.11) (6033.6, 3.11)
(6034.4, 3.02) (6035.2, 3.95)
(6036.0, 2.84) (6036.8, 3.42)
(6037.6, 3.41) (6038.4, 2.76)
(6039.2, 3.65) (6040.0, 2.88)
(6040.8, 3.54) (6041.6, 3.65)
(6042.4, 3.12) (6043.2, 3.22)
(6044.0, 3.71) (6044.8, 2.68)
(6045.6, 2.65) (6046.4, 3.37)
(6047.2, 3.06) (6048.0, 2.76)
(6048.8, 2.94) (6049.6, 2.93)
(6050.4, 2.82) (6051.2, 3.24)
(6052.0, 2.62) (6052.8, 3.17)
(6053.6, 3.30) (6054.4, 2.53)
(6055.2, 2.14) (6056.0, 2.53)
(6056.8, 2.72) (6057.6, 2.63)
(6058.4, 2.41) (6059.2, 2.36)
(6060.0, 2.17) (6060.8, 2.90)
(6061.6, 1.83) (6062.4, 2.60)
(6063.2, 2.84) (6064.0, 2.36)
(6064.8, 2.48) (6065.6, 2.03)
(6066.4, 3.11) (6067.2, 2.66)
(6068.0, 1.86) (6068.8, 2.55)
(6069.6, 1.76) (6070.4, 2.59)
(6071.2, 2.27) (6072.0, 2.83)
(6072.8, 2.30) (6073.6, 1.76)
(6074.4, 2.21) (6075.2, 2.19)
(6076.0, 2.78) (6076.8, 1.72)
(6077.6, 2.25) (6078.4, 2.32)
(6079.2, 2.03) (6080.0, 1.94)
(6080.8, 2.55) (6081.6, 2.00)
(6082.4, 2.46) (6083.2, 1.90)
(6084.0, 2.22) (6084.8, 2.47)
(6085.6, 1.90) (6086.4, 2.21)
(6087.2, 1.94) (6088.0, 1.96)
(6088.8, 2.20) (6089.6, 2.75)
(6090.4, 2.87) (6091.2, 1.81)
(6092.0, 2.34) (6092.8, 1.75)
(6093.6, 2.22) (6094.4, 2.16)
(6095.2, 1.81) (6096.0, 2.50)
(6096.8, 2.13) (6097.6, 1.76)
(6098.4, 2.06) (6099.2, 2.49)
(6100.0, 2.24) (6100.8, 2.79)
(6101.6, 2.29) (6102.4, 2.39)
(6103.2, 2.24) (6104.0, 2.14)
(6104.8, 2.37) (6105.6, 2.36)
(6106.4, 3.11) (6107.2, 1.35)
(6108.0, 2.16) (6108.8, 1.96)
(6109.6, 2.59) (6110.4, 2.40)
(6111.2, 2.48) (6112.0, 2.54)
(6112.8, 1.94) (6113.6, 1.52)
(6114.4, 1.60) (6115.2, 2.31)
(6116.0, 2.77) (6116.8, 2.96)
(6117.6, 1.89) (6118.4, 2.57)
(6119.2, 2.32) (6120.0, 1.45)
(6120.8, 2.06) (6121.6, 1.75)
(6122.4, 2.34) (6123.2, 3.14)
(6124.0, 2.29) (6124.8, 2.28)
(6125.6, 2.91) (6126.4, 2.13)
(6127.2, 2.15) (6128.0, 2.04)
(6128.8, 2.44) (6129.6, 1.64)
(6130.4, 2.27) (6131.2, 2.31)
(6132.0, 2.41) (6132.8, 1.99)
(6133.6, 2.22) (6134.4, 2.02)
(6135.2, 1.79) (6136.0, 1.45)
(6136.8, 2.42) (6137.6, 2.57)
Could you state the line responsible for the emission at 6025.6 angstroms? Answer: Mg II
